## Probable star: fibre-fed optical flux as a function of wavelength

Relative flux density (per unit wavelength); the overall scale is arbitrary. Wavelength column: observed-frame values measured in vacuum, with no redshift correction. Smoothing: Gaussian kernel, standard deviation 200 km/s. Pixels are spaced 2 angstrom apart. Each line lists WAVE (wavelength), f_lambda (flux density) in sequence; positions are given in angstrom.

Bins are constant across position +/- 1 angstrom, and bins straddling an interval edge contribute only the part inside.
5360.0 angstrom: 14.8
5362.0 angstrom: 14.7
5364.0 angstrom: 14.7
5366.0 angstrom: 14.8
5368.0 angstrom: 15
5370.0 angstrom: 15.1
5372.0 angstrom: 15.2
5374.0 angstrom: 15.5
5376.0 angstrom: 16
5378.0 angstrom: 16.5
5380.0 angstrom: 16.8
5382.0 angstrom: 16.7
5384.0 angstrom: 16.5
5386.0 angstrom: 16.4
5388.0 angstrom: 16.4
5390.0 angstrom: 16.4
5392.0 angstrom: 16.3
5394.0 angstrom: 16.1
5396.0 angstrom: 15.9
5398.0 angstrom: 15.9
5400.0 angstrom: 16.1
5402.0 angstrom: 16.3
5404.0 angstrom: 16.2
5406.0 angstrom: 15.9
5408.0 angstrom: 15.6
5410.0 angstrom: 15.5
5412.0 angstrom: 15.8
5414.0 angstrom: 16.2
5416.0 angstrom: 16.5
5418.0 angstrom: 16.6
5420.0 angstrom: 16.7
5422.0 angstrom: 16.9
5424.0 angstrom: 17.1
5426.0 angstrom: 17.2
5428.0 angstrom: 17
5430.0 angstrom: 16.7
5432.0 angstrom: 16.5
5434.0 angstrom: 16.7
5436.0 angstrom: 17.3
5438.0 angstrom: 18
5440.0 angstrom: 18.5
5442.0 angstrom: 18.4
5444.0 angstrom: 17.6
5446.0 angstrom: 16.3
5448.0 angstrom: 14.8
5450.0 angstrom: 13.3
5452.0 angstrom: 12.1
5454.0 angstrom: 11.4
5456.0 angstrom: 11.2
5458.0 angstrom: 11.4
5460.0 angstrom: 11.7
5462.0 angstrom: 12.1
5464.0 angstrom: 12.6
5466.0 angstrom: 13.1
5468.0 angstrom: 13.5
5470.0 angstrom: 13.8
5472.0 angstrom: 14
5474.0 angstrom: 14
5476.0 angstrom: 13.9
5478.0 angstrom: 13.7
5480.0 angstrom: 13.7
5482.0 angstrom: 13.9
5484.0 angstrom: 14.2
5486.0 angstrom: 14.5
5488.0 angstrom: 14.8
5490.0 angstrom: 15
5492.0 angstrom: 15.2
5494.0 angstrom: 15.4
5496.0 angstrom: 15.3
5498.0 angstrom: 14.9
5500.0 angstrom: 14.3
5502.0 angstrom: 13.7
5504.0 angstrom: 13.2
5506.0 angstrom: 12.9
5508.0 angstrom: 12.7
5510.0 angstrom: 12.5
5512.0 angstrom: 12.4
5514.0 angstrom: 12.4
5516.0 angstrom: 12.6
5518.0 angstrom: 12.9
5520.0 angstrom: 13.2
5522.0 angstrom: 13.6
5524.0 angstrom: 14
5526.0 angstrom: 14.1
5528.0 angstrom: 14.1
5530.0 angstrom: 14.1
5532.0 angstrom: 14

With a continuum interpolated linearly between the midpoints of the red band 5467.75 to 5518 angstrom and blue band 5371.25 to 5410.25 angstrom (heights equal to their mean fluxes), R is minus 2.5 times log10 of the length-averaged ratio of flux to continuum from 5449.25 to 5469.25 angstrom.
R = 0.19 mag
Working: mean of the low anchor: 16.1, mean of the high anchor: 13.8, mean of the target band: 12.2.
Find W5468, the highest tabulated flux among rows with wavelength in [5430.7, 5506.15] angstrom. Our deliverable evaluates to 18.5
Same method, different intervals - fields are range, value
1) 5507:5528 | 14.1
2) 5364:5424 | 17.1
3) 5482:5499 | 15.4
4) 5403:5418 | 16.6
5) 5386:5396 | 16.4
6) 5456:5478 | 14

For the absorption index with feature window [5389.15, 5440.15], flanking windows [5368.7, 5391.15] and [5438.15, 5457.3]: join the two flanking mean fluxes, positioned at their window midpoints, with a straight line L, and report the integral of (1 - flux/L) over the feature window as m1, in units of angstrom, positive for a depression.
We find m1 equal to -3.3 angstrom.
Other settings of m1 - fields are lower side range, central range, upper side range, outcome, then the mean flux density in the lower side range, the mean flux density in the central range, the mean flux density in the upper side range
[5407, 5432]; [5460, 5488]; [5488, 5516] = 2.1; 16.5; 13.6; 13.8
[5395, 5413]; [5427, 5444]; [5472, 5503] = -2.3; 15.9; 17.4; 14.4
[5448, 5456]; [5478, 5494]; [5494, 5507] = -1.0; 12.5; 14.5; 14.2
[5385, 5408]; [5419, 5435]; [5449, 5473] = -2.7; 16.1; 16.9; 12.5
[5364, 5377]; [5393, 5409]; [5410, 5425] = 0.0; 15.2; 16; 16.5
